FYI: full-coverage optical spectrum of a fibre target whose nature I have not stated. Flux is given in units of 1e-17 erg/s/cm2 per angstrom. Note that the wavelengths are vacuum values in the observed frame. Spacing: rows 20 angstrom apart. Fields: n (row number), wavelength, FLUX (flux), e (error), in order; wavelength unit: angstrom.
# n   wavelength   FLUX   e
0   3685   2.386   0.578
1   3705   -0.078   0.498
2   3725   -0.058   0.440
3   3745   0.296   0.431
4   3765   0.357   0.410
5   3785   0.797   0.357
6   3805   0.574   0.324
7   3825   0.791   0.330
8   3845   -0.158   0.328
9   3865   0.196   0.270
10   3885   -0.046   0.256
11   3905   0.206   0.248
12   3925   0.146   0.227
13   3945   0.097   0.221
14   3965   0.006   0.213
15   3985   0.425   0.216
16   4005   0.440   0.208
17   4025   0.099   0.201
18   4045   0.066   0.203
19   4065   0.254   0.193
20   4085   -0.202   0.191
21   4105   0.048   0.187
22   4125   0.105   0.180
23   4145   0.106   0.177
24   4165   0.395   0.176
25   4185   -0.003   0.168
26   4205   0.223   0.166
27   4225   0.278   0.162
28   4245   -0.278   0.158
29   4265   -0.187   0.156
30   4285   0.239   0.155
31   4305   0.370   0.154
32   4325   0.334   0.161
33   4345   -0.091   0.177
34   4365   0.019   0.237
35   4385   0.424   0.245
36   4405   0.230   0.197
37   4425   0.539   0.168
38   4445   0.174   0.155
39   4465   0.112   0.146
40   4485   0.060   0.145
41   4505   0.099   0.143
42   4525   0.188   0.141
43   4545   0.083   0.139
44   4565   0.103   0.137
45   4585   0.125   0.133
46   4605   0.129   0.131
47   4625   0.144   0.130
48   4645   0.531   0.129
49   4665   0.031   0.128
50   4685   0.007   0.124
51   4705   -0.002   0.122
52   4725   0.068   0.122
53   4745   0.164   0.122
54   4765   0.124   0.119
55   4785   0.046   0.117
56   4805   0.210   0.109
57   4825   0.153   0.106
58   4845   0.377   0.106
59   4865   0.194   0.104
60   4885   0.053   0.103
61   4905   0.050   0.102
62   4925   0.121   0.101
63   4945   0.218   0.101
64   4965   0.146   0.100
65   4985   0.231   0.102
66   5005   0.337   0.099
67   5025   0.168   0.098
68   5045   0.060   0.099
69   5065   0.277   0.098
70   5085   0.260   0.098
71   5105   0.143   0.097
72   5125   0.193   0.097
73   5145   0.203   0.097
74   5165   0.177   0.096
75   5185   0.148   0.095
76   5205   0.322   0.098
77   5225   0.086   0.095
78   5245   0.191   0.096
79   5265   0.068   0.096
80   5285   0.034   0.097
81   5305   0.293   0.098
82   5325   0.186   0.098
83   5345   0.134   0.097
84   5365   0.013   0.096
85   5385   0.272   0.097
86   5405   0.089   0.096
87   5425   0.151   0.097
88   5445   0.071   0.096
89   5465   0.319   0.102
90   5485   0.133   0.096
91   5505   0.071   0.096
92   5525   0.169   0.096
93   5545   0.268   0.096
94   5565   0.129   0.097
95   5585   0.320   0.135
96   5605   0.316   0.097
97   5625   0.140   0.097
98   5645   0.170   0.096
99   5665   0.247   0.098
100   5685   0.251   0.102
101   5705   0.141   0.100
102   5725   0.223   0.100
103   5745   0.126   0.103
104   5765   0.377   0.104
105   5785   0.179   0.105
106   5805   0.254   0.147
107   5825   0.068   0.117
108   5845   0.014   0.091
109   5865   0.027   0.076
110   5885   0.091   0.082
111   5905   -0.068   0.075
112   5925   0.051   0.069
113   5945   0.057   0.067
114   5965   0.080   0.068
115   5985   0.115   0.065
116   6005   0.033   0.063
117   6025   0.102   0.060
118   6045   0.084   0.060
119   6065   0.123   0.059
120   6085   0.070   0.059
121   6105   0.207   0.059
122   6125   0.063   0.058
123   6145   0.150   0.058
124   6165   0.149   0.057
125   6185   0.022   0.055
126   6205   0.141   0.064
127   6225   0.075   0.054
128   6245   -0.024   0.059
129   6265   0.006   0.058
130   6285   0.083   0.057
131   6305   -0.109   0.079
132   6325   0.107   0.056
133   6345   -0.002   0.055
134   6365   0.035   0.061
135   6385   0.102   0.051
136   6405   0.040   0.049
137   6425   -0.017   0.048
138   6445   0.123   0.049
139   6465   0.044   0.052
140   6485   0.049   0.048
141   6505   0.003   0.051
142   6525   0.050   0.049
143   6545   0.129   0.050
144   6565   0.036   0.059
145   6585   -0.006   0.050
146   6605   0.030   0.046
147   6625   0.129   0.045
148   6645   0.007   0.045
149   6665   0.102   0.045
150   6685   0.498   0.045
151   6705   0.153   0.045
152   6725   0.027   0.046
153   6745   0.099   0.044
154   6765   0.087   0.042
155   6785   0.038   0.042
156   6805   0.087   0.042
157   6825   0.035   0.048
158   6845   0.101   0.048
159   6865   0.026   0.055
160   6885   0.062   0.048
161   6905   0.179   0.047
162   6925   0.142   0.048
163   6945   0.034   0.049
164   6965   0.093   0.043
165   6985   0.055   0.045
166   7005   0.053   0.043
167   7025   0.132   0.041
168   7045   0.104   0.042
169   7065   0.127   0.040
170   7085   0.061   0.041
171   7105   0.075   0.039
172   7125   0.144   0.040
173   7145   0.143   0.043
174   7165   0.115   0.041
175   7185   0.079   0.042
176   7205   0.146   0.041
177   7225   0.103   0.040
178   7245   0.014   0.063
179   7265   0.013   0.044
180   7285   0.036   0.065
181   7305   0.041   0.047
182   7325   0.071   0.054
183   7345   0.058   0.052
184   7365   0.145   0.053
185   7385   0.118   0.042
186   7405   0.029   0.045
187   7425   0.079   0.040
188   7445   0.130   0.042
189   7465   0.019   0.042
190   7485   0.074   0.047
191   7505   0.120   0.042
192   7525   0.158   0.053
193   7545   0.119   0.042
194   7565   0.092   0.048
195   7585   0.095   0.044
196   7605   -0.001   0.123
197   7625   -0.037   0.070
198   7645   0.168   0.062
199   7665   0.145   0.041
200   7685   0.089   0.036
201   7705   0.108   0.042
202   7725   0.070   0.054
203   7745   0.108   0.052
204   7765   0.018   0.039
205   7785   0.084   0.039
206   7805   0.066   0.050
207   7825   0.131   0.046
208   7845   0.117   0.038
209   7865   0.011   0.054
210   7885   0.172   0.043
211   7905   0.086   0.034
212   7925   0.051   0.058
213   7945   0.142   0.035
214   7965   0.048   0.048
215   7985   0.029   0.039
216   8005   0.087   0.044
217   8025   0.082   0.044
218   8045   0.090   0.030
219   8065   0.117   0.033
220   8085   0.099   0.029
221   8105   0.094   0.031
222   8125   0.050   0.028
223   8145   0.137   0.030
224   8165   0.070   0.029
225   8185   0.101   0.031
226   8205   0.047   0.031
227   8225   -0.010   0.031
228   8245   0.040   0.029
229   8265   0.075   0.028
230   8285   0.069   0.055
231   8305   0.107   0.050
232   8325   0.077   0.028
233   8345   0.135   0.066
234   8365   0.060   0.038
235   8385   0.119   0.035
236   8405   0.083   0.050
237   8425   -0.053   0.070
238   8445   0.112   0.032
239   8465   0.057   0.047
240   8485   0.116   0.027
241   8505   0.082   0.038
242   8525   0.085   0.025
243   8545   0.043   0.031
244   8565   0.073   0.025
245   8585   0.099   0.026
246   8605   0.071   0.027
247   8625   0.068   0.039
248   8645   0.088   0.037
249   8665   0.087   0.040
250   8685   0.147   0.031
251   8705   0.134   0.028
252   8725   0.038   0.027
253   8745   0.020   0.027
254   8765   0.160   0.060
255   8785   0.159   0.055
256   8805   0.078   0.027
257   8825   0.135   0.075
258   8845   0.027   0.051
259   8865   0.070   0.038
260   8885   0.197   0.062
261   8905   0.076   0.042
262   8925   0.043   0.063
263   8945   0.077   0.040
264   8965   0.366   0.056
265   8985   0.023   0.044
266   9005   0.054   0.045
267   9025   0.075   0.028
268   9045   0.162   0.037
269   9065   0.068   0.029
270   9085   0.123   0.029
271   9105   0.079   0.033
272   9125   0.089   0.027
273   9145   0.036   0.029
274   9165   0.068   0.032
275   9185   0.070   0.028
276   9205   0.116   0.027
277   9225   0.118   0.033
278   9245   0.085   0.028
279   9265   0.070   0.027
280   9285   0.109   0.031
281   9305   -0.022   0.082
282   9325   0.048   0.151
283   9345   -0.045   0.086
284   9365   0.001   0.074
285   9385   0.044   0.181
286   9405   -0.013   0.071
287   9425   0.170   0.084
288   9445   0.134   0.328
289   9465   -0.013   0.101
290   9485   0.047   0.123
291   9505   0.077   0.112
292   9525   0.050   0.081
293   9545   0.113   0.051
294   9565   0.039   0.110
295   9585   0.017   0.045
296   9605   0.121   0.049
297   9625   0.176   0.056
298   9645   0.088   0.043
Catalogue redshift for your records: 0.79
